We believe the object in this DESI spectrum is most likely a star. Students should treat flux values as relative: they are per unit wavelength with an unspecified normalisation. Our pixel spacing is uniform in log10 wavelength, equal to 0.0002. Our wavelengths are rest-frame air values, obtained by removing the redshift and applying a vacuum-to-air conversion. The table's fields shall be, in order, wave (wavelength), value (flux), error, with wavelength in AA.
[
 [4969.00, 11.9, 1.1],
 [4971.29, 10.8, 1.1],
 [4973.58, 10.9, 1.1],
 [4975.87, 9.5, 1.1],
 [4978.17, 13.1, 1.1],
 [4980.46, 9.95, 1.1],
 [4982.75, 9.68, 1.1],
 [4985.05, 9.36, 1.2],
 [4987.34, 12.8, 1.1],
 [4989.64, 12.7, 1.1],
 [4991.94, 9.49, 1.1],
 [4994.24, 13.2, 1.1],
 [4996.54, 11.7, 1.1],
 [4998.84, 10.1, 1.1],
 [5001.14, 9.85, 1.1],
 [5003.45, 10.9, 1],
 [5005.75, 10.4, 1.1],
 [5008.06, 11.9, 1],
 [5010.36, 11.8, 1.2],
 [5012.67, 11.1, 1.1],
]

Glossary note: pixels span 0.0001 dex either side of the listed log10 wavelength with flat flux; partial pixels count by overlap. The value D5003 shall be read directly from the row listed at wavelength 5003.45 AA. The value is 10.9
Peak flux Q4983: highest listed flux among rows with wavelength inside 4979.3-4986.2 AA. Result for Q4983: 9.95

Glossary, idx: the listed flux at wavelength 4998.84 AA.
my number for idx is 10.1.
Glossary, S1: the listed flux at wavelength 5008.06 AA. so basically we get 11.9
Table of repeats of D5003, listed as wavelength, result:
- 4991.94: 9.49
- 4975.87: 9.5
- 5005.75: 10.4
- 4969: 11.9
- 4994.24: 13.2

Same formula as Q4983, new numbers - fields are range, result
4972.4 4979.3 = 13.1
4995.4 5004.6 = 11.7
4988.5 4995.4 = 13.2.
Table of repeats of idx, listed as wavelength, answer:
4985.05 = 9.36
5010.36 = 11.8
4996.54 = 11.7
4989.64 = 12.7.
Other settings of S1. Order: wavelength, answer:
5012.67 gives 11.1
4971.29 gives 10.8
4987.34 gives 12.8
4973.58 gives 10.9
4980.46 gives 9.95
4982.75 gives 9.68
